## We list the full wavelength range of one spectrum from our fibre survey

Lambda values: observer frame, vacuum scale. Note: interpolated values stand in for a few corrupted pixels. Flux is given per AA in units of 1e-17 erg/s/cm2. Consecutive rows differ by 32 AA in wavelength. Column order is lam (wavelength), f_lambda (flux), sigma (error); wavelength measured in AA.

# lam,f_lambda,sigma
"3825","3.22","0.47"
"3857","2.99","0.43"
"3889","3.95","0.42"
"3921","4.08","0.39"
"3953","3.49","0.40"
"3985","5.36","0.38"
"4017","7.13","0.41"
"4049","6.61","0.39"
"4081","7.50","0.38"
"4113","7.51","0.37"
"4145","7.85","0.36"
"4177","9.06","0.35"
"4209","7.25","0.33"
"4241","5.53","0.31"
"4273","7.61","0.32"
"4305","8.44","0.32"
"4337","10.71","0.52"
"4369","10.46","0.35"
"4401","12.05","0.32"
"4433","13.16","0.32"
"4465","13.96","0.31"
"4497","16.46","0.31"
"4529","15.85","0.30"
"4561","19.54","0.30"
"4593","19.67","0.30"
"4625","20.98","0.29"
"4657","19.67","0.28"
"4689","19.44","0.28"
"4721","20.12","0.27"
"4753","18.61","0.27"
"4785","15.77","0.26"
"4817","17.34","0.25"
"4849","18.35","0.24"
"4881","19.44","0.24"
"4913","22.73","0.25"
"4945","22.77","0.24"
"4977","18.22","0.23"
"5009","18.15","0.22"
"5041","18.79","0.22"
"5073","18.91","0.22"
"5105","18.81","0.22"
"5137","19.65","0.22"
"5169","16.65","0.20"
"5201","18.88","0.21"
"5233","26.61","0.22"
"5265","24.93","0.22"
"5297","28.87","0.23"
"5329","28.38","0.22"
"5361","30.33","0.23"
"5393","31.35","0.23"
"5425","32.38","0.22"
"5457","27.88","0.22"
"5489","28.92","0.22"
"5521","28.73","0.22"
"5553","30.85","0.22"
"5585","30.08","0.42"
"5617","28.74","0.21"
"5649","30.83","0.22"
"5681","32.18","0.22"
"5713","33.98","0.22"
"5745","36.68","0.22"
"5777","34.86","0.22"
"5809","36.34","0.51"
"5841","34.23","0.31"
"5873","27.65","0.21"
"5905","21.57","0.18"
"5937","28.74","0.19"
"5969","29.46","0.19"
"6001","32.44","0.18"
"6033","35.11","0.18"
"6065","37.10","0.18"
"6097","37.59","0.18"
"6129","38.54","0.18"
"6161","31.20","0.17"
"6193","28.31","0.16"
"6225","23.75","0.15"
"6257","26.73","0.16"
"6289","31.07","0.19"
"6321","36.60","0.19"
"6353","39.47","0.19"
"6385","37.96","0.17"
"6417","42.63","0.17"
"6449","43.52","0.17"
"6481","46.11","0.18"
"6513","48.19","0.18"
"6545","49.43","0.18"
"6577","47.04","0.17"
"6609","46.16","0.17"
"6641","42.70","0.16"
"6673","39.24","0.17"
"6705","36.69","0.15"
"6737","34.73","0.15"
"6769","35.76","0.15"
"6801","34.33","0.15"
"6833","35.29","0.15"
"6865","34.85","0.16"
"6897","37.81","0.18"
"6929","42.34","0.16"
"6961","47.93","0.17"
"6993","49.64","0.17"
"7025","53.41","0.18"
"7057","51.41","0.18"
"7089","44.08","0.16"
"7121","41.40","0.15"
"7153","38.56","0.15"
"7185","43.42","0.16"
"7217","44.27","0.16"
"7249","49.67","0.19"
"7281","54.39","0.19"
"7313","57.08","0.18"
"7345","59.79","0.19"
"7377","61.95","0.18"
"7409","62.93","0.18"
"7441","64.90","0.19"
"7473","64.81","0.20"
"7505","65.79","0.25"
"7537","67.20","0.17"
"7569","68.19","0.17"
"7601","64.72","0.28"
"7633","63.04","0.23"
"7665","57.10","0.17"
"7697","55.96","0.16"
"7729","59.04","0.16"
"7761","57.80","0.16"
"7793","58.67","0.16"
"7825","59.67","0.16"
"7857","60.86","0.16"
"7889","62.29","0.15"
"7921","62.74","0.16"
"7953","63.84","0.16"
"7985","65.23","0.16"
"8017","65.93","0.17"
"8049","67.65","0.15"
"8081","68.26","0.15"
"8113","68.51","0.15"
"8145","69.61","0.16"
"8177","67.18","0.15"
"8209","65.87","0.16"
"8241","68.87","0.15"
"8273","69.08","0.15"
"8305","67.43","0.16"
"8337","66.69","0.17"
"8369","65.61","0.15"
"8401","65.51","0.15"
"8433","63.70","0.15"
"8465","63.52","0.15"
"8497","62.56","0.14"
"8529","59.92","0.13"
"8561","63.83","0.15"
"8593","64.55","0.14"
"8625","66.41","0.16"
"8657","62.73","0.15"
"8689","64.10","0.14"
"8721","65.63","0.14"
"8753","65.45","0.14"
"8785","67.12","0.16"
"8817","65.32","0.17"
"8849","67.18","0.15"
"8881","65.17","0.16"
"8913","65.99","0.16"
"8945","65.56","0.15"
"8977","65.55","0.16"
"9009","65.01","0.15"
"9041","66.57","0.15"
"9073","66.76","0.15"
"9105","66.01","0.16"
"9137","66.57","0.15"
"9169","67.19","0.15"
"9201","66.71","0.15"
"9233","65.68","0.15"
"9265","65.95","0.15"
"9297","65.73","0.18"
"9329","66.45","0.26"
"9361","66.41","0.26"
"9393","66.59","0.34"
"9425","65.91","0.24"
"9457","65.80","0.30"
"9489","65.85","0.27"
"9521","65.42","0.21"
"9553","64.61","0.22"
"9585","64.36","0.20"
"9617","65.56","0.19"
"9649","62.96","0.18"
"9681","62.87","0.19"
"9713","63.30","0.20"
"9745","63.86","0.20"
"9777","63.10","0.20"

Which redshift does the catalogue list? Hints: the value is 0.000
